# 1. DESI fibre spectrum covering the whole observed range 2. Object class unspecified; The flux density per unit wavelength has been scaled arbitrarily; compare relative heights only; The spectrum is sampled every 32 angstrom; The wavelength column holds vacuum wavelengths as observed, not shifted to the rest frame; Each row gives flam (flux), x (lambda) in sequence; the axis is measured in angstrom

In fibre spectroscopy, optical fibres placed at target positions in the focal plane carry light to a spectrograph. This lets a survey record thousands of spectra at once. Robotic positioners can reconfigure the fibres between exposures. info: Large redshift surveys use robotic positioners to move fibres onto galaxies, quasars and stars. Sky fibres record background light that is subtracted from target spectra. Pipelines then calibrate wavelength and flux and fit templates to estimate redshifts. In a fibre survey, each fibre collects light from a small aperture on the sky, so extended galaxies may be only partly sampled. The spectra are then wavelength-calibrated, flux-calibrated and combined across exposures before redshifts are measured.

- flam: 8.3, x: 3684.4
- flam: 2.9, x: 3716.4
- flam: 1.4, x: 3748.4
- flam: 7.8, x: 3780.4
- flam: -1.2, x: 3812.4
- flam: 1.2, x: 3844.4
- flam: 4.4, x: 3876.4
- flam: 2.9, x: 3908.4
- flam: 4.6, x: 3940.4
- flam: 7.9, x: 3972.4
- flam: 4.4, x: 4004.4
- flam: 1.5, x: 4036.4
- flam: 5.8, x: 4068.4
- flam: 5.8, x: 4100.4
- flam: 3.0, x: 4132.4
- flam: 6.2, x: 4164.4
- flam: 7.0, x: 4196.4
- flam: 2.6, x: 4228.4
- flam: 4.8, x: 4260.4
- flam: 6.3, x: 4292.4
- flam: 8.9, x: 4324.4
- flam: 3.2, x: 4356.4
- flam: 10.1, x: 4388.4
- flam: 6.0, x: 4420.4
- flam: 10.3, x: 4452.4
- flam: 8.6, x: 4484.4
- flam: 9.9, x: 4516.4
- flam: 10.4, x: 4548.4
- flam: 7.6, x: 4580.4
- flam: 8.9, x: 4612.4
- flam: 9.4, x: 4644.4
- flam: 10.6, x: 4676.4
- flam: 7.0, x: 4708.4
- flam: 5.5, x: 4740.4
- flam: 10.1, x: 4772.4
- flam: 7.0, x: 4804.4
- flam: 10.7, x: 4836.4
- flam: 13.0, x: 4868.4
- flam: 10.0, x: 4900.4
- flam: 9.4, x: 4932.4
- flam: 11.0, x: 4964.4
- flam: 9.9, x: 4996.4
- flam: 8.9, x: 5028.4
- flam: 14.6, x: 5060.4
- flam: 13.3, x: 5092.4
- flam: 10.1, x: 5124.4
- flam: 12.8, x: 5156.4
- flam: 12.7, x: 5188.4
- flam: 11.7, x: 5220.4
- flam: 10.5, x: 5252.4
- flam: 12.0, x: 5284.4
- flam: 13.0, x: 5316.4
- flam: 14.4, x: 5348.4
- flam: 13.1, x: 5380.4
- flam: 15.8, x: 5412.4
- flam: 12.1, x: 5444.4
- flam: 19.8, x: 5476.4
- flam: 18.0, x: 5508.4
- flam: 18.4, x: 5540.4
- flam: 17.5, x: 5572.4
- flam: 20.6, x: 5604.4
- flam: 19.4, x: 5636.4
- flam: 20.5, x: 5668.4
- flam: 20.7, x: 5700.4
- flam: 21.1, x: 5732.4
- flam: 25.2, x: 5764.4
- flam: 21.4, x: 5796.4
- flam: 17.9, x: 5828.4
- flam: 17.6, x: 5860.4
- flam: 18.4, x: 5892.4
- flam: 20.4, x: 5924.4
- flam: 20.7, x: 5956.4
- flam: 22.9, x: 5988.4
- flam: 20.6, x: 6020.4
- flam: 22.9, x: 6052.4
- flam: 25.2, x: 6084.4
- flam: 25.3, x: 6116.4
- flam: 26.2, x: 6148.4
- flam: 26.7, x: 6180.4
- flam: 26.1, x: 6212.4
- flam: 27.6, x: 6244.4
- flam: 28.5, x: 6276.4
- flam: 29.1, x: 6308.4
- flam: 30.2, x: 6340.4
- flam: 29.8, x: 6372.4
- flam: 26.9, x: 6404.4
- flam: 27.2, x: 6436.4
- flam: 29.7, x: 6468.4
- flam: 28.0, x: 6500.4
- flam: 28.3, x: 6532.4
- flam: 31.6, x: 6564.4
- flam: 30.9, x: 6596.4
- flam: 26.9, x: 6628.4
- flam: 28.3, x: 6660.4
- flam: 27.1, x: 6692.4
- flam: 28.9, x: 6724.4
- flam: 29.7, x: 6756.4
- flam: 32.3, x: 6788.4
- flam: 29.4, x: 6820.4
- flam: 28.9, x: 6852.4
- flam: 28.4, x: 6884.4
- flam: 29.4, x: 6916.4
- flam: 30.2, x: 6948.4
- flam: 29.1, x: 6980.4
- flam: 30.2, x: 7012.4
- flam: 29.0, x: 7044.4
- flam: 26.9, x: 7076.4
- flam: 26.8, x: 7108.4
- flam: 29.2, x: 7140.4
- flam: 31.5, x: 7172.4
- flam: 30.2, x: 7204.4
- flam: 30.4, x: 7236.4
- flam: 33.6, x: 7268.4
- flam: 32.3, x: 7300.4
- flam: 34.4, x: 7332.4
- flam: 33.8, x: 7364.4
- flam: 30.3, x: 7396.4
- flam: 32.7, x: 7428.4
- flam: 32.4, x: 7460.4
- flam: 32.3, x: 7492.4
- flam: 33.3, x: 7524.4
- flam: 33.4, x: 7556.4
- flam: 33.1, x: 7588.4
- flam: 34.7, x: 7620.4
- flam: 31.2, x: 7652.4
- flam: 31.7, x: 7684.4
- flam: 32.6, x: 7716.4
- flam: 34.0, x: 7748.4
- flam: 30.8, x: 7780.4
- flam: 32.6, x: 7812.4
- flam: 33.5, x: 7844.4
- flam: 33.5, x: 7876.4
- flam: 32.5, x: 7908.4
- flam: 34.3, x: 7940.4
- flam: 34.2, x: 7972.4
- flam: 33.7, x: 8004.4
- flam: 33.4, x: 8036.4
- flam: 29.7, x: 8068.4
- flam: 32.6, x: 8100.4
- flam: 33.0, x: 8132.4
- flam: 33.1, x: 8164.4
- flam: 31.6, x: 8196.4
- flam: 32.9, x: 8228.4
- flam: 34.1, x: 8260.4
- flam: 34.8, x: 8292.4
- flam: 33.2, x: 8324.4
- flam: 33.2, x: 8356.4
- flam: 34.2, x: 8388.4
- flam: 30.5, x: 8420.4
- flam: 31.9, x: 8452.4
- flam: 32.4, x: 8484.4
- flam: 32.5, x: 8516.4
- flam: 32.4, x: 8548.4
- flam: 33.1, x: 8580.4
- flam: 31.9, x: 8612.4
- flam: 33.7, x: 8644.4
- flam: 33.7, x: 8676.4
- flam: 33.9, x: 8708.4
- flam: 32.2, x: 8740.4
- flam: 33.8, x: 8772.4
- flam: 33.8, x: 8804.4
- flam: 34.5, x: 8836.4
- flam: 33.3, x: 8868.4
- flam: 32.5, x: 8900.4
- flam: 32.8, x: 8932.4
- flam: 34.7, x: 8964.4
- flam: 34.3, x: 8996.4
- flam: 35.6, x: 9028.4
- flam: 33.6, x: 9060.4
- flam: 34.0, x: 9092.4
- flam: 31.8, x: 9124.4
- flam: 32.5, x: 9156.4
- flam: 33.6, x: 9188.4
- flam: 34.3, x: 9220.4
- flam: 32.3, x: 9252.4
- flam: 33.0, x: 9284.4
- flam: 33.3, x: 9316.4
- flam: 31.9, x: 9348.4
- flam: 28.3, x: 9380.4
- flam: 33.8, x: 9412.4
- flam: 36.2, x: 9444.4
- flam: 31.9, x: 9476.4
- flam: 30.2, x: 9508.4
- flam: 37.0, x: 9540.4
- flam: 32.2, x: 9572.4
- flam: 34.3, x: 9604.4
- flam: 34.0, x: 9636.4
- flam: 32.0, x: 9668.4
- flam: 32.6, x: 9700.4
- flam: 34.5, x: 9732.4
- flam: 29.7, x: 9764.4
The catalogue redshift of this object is 0.370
